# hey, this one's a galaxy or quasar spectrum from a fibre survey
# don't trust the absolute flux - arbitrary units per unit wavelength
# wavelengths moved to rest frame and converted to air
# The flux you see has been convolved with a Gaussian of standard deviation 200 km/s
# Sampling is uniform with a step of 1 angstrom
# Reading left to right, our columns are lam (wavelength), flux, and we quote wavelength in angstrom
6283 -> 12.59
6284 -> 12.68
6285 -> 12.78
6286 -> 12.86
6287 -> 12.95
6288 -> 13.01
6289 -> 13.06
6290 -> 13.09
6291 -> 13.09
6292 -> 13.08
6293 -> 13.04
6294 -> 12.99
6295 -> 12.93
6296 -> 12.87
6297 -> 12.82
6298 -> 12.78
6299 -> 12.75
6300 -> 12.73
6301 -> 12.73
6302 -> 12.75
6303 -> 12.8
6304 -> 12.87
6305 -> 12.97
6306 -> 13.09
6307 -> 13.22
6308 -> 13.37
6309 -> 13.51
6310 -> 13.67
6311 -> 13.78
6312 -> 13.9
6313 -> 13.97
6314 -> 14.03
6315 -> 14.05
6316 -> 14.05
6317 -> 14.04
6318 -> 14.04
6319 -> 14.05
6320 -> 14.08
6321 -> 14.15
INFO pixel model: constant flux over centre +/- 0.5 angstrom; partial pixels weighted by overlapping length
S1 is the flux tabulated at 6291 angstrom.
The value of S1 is 13.09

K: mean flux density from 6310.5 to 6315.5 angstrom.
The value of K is 13.9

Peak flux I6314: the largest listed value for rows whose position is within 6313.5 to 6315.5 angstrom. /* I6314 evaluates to 14.05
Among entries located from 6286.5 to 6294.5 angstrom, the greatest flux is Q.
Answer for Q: 13.09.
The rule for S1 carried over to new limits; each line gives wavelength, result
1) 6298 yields 12.78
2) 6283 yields 12.59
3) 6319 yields 14.05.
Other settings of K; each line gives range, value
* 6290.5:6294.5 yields 13.1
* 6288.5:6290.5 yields 13.1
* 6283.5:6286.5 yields 12.8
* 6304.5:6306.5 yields 13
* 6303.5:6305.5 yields 12.9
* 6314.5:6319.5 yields 14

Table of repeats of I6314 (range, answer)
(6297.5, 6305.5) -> 12.97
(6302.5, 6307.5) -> 13.22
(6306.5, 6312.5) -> 13.9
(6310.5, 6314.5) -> 14.03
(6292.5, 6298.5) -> 13.04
